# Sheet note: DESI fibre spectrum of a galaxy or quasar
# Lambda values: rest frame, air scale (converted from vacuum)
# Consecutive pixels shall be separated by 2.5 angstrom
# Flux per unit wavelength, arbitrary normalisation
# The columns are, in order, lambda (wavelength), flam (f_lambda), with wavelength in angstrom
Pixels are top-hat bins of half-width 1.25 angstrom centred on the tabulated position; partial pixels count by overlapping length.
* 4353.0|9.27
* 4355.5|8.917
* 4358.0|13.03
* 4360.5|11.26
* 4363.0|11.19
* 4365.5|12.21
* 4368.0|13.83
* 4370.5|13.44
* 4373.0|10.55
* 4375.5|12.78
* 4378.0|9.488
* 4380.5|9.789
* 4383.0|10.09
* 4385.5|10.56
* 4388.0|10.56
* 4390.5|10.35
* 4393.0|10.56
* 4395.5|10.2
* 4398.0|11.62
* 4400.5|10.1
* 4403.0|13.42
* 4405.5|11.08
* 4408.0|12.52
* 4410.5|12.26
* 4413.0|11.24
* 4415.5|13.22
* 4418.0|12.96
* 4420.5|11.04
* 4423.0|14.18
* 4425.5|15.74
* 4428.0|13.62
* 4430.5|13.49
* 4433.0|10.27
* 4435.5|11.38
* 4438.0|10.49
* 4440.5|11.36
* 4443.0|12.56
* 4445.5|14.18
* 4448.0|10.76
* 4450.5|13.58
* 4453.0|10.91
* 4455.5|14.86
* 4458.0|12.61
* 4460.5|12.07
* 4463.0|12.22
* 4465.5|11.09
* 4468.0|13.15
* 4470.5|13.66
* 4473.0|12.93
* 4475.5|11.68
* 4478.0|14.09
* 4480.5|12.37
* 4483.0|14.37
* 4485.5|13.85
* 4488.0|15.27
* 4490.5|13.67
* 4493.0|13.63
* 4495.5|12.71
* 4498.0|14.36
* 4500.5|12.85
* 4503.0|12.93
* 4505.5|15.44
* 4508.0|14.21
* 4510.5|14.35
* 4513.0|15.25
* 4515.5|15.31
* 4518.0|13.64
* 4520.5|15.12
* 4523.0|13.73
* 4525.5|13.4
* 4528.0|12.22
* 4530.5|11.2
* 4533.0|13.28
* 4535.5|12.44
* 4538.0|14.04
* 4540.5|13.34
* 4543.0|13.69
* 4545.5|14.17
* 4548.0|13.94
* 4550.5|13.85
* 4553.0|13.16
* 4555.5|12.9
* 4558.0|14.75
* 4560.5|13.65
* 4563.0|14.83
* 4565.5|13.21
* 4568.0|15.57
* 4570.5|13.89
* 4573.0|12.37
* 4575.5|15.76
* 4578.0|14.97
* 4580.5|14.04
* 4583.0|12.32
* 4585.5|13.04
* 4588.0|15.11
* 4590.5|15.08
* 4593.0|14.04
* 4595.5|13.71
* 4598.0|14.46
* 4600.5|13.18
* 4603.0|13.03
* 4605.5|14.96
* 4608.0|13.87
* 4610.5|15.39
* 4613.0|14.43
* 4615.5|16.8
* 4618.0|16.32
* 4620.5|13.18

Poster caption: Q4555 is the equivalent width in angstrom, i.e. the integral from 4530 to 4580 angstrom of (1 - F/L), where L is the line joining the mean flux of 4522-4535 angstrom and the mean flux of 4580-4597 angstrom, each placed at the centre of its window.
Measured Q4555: -2.0 angstrom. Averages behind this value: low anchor 12.7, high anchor 13.9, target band 13.8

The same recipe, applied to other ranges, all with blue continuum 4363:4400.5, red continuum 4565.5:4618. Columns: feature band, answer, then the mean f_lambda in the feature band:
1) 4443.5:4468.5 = -0.6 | 12.5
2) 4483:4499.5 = -1.5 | 13.9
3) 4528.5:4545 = 0.6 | 13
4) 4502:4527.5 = -2.2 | 14.3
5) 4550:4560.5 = 0.1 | 13.7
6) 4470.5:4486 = -0.8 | 13.2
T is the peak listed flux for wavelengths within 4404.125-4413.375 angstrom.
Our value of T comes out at 12.52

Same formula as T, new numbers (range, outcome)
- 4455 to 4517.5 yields 15.44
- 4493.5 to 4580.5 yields 15.76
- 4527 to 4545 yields 14.04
